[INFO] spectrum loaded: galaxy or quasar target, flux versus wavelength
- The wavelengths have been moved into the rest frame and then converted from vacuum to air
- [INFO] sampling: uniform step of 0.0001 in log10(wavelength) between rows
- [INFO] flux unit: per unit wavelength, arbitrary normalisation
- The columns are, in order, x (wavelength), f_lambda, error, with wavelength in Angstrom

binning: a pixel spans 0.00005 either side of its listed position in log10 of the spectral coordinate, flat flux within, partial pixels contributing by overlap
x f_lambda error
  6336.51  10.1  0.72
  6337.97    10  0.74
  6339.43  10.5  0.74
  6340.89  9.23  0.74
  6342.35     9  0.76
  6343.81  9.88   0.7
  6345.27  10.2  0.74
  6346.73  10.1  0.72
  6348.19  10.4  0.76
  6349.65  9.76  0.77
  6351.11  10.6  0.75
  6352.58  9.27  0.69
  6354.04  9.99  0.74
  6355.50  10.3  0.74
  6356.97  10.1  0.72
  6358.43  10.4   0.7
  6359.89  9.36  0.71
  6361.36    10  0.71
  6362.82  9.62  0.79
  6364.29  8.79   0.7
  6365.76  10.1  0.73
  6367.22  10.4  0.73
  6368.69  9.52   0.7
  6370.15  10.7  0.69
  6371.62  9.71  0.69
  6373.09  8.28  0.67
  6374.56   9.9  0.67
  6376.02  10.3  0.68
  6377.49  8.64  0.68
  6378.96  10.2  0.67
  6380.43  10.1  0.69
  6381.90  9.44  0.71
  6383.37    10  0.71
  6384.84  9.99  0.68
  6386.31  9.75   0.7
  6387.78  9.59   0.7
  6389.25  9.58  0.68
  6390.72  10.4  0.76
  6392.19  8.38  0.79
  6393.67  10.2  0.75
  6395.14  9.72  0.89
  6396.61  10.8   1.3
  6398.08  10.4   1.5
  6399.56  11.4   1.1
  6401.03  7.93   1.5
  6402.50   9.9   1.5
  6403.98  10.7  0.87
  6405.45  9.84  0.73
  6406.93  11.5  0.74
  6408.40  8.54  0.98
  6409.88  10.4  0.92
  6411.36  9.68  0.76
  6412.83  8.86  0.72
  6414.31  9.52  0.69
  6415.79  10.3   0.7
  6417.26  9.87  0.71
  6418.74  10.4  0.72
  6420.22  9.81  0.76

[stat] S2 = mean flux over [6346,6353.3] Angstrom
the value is 10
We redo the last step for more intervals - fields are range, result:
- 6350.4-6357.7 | 10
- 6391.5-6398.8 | 9.91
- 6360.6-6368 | 9.77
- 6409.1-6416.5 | 9.73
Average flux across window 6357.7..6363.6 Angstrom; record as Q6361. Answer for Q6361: 9.84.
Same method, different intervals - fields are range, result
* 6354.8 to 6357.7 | 10.2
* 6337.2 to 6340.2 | 10.2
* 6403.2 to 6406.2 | 10.2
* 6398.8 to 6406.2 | 9.95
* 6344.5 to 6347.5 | 10.2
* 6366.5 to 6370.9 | 10.2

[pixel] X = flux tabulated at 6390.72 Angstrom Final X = 10.4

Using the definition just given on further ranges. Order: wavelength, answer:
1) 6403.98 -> 10.7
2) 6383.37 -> 10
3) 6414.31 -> 9.52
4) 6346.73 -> 10.1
